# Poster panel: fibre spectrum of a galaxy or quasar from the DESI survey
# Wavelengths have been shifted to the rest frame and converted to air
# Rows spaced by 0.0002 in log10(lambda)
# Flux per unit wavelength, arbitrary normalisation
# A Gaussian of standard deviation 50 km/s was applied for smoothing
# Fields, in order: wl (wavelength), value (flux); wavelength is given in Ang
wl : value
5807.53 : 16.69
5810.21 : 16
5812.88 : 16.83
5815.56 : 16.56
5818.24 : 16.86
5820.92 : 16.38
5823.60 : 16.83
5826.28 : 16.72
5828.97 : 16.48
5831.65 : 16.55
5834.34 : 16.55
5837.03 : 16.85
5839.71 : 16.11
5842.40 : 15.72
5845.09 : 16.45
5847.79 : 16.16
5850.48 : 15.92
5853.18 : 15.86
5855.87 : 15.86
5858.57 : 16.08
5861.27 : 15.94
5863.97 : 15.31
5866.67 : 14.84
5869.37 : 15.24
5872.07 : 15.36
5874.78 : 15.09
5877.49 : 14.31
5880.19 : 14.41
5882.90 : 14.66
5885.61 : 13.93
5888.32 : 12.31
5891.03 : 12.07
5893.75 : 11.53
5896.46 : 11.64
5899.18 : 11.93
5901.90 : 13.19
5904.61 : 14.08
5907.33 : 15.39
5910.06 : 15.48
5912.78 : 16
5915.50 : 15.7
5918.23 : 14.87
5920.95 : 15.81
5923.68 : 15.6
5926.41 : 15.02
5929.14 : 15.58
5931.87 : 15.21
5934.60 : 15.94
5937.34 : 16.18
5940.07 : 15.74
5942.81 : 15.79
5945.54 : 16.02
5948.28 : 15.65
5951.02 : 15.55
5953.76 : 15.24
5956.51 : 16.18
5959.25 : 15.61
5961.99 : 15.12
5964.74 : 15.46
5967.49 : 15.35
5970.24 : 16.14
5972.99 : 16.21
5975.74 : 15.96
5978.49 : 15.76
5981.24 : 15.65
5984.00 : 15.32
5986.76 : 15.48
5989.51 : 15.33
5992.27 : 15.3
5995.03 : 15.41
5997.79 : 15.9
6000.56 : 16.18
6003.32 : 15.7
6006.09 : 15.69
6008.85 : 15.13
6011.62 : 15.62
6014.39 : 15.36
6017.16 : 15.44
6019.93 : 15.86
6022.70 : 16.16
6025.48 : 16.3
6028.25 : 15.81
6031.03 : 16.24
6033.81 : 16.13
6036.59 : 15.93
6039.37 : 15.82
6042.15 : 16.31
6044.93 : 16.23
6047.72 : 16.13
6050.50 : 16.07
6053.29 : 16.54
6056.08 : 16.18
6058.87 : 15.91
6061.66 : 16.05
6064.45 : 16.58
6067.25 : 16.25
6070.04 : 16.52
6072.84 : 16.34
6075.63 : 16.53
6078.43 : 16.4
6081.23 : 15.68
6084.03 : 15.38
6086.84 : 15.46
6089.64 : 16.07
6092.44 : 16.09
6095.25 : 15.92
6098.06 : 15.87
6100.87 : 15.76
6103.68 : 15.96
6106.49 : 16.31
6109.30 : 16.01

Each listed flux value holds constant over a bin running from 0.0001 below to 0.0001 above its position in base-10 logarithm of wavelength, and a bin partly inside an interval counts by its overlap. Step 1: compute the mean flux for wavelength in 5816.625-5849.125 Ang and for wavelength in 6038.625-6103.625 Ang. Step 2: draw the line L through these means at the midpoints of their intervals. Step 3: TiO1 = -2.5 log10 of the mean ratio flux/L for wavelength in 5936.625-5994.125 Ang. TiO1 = 0.04 mag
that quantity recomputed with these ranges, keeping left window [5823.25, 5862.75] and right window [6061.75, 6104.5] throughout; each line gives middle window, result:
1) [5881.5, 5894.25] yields 0.24 mag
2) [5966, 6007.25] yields 0.03 mag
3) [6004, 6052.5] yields 0.01 mag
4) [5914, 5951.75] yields 0.04 mag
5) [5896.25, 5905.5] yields 0.26 mag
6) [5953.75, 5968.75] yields 0.04 mag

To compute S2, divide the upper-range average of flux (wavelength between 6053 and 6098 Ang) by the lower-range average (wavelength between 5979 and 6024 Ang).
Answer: 1.0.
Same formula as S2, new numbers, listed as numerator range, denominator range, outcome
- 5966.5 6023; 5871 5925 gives 1.11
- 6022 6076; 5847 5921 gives 1.11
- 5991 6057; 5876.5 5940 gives 1.10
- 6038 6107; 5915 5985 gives 1.03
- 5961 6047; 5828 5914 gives 1.06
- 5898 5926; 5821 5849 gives 0.90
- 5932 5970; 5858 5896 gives 1.10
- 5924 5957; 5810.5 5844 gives 0.95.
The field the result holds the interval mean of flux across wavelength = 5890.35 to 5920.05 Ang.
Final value 13.9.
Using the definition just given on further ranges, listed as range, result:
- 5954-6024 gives 15.6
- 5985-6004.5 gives 15.6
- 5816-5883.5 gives 15.9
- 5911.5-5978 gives 15.7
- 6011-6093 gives 16.1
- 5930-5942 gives 15.8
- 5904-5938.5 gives 15.5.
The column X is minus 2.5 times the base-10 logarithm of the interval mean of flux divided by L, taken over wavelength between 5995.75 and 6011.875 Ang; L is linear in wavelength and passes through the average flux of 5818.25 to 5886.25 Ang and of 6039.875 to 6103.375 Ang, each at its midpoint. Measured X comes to 0.02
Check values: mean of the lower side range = 15.8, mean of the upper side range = 16.1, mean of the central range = 15.7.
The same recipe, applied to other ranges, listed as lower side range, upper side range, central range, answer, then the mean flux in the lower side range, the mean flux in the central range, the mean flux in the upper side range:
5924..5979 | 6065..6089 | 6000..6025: 0.01 mag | 15.7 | 15.7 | 16.1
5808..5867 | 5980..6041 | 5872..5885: 0.10 mag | 16.2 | 14.7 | 15.7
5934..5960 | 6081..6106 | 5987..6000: 0.02 mag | 15.8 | 15.5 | 15.8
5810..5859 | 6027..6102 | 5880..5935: 0.14 mag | 16.4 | 14.3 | 16.1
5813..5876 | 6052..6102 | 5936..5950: 0.01 mag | 16.1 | 15.9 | 16.1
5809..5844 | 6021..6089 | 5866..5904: 0.20 mag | 16.5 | 13.6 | 16.1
